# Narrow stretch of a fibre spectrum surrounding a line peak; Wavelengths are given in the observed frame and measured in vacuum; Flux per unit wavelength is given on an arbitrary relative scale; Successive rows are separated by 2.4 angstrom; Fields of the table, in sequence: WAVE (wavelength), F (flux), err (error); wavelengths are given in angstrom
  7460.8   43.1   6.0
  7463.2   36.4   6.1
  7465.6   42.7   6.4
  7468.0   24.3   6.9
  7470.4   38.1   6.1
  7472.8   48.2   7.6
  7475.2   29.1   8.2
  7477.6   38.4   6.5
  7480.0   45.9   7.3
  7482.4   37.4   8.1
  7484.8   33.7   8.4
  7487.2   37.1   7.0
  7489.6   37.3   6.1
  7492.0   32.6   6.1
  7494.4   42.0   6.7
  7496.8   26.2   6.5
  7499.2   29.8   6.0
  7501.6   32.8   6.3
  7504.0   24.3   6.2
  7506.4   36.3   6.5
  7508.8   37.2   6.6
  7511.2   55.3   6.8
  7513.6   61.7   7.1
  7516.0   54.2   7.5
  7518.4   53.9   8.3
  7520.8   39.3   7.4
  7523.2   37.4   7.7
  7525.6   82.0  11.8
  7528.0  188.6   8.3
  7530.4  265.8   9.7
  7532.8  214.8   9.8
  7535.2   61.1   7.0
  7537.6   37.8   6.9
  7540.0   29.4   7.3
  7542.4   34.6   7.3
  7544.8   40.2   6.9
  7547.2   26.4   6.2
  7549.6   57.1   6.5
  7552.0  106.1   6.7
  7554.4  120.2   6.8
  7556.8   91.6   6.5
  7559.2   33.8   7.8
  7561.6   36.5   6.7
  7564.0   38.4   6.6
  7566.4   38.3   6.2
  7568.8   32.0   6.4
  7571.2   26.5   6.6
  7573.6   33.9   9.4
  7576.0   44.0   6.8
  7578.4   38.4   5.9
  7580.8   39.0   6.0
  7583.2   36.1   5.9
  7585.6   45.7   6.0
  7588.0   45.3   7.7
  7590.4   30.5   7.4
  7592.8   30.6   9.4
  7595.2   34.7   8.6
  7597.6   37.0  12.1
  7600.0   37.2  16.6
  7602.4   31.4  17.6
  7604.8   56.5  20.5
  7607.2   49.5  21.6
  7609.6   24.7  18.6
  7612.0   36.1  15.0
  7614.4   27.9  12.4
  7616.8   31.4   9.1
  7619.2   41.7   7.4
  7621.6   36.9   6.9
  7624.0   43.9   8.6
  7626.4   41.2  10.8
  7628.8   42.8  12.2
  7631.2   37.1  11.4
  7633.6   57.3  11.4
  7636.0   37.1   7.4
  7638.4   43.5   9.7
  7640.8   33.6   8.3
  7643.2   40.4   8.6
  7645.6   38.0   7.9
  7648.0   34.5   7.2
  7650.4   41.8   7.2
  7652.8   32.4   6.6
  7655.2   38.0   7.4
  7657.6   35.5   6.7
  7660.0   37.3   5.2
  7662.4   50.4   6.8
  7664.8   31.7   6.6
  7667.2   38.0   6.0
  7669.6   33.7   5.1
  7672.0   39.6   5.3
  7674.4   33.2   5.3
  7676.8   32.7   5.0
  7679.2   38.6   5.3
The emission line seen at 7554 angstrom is [N II]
